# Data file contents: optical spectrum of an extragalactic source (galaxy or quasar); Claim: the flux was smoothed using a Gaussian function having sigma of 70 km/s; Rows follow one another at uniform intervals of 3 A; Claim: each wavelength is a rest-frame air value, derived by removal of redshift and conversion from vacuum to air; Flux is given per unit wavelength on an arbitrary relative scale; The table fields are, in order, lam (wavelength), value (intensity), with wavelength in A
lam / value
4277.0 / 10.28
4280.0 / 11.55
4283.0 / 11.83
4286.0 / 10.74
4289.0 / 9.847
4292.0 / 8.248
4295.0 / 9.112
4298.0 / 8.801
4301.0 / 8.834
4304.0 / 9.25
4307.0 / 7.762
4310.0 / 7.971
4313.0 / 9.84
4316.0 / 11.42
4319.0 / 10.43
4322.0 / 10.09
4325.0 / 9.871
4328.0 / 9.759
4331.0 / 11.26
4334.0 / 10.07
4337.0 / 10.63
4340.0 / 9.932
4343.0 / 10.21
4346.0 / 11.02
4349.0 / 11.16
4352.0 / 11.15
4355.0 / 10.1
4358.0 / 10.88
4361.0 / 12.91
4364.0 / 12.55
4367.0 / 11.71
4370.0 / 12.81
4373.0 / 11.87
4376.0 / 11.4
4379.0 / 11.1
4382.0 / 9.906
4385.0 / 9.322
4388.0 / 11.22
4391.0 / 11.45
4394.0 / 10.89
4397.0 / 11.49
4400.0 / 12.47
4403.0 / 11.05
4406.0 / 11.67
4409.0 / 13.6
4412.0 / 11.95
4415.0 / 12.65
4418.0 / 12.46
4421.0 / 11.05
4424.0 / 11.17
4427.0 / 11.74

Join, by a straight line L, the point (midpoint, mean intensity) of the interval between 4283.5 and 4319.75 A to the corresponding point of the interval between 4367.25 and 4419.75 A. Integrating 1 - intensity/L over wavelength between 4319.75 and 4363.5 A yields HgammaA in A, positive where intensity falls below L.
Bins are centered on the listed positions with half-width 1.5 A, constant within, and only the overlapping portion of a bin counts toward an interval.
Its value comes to -1.3 A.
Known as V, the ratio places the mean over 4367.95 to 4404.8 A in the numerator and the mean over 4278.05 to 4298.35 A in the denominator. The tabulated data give 1.12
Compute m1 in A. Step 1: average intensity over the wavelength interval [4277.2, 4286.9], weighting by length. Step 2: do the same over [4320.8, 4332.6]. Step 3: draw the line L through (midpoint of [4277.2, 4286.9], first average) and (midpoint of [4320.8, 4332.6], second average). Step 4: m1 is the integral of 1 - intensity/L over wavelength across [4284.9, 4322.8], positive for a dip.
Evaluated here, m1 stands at 4.8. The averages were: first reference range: 11.3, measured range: 9.38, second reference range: 10.2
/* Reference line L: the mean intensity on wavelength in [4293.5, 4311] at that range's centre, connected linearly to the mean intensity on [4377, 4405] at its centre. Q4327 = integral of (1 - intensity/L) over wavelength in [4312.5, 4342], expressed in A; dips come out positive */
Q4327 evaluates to -3.32 A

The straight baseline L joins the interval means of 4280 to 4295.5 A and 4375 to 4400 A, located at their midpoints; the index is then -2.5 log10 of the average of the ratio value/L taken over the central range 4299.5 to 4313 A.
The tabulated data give 0.20 mag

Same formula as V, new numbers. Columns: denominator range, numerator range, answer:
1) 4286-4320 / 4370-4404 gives 1.21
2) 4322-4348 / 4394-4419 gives 1.17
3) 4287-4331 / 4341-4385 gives 1.19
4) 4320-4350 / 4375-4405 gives 1.06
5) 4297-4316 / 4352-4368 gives 1.29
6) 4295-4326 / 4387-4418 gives 1.26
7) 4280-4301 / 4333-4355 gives 1.08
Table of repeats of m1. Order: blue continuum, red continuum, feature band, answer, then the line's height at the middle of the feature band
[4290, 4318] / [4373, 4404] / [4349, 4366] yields -1.9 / 10.3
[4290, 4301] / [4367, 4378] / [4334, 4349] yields 0.3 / 10.7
